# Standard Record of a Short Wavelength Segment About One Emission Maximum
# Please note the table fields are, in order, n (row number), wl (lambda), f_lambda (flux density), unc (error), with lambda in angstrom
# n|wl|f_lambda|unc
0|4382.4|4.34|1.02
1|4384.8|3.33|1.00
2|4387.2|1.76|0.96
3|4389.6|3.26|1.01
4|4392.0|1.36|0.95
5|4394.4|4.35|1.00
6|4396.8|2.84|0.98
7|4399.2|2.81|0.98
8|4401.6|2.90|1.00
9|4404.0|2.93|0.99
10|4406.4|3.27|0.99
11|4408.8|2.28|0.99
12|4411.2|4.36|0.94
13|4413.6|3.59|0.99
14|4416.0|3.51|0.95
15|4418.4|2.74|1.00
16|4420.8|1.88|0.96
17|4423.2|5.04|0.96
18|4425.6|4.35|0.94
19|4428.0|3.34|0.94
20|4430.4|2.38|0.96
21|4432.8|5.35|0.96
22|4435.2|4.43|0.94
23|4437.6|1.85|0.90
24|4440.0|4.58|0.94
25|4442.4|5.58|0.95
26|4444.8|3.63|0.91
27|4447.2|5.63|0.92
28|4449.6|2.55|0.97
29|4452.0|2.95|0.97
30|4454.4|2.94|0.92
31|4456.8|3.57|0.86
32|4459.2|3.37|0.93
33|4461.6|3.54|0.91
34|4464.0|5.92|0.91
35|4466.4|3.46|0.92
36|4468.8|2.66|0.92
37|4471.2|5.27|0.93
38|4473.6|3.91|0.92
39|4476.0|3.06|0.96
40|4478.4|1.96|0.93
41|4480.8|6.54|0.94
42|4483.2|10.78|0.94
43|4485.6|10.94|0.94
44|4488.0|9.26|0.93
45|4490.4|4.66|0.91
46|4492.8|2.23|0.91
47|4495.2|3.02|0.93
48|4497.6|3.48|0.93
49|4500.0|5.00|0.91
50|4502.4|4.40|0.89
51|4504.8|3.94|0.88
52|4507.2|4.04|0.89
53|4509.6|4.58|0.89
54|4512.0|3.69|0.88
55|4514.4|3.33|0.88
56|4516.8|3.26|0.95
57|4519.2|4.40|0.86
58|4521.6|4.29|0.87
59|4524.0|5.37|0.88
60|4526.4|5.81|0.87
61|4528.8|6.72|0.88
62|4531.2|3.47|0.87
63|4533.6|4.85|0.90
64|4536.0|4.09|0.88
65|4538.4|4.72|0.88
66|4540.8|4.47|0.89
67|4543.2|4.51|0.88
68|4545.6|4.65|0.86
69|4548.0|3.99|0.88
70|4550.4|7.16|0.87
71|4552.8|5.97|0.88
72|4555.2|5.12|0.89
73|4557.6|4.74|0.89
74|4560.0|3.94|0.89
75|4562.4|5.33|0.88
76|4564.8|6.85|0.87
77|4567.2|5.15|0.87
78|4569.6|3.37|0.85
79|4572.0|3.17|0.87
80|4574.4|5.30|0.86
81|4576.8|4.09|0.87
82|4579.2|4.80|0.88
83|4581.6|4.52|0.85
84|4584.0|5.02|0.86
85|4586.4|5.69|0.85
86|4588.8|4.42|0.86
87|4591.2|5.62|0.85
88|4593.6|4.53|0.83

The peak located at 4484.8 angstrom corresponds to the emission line [O II]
